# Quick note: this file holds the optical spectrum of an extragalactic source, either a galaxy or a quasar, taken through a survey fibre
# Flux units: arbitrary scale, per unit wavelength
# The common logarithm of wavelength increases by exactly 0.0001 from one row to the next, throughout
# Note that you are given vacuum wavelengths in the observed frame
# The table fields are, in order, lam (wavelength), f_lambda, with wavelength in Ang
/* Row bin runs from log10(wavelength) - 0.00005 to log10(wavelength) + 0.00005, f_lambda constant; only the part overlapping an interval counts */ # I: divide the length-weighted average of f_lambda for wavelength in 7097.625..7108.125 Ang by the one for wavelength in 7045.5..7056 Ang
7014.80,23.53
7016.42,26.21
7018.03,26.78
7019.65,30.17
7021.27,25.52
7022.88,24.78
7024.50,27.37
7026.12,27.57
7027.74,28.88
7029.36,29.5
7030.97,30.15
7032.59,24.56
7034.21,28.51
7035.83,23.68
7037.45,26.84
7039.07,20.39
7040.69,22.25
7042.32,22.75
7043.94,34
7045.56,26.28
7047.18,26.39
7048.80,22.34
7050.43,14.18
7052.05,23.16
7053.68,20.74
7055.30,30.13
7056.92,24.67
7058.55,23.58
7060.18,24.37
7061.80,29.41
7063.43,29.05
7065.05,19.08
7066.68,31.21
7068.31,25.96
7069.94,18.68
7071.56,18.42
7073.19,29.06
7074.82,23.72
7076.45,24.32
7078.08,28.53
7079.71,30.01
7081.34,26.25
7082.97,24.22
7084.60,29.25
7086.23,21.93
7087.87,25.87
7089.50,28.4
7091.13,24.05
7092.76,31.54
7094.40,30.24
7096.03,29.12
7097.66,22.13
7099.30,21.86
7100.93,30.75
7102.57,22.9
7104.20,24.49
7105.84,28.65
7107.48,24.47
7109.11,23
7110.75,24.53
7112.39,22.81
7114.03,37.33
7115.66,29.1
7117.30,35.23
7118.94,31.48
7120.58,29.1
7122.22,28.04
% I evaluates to 1.1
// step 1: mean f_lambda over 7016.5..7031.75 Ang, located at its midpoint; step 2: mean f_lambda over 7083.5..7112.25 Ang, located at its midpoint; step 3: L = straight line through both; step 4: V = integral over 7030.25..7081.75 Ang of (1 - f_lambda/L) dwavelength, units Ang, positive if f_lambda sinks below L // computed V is 3.7 Ang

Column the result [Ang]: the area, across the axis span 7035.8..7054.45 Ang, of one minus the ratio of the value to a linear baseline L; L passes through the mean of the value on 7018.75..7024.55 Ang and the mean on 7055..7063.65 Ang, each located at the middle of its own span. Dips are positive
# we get 2.15 Ang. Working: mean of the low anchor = 26.9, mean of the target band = 23.6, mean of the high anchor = 26.5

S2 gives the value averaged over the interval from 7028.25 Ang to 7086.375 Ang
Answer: 25.3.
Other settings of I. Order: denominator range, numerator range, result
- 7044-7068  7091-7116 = 1.07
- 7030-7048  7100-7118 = 1.06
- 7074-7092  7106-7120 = 1.09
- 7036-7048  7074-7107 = 1.04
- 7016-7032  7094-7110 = 0.93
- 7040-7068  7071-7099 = 1.05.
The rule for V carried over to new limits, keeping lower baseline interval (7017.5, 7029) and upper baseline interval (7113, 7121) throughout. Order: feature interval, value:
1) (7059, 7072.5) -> 2.3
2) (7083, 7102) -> 2.7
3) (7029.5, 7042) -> 1.2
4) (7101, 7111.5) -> 2.2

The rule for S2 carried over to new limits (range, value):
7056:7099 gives 25.9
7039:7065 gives 24.6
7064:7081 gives 25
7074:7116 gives 26.5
